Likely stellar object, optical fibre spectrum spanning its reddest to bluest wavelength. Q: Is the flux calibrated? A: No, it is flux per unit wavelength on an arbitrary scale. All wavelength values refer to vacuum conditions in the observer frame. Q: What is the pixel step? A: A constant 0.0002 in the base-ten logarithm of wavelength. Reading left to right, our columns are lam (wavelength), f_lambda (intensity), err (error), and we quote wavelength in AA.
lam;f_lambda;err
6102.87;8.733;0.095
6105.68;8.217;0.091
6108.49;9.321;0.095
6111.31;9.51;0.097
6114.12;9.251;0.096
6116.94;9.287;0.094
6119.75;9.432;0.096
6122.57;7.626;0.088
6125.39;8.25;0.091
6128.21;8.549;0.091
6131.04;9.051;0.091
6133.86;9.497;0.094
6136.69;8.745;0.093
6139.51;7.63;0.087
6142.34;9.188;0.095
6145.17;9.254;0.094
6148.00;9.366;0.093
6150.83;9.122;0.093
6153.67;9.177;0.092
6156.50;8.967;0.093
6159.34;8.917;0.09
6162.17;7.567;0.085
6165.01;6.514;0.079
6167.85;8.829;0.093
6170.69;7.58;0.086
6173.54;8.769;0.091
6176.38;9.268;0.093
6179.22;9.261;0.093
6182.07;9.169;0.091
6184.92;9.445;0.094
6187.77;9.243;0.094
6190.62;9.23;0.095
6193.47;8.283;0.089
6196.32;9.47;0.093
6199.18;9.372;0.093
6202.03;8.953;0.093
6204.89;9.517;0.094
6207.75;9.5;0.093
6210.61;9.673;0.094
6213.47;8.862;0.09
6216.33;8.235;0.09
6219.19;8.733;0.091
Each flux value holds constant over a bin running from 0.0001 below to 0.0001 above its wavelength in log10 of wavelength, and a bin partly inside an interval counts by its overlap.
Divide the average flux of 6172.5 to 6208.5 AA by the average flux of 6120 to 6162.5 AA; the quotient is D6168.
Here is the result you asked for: 1.0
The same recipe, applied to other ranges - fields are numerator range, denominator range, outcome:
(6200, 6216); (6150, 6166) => 1.10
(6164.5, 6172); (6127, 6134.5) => 0.86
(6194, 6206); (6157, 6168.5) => 1.16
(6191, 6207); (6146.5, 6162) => 1.02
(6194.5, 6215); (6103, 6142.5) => 1.06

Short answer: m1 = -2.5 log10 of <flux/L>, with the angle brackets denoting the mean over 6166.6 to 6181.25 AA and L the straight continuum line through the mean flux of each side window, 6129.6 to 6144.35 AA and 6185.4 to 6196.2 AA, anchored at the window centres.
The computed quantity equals 0.03 mag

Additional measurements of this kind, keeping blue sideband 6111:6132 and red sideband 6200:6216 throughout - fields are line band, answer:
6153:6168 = 0.096 mag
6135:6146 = 0.028 mag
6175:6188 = -0.020 mag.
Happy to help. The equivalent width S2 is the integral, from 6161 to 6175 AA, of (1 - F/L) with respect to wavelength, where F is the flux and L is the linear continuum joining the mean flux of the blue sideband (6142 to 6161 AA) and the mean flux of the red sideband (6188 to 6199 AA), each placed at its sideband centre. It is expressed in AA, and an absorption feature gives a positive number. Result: 1.90 AA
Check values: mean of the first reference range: 9.12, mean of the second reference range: 9.06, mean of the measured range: 7.86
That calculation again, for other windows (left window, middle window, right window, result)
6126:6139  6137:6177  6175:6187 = 2.1 AA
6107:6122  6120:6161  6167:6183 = 1.1 AA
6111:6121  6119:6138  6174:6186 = 1.3 AA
